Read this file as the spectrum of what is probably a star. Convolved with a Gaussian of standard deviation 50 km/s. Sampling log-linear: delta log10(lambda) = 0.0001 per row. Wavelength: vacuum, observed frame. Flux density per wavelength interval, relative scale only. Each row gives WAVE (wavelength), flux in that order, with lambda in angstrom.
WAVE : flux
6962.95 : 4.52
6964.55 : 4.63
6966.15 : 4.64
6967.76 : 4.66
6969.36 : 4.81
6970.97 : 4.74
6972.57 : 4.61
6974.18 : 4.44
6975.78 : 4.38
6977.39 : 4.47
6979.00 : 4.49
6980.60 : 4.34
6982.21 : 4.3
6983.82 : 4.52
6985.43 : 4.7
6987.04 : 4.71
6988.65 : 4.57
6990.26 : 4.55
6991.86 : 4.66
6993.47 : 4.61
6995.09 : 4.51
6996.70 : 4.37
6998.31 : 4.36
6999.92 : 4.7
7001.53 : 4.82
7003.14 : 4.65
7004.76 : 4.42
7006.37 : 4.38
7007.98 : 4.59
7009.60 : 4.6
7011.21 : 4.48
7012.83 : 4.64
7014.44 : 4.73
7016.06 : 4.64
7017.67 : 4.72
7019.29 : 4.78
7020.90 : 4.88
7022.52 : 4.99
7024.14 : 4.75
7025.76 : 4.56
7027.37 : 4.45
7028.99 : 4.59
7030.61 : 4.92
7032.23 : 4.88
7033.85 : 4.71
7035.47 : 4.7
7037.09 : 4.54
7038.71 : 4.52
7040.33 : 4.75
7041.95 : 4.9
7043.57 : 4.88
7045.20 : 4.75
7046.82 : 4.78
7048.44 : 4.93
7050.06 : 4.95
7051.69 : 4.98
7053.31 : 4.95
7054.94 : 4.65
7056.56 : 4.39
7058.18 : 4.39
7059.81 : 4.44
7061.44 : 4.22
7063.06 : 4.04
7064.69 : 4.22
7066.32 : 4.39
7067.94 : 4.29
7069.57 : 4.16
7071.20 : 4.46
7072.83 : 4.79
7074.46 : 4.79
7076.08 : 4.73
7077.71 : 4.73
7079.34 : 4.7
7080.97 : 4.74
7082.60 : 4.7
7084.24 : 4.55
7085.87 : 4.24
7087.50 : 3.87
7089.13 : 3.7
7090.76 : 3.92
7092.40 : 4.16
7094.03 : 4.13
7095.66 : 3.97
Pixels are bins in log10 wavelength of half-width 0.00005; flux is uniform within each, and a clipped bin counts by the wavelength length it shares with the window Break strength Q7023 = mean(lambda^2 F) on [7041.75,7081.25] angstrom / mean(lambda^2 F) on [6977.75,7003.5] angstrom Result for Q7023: 1.0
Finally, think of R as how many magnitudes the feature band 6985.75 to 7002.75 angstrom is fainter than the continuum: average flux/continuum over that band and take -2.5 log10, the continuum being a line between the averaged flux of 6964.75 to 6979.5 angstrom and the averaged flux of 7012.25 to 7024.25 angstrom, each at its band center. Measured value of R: 0.019 mag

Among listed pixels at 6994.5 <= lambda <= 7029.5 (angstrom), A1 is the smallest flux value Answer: 4.36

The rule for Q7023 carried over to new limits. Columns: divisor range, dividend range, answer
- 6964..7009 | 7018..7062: 1.05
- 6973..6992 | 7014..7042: 1.06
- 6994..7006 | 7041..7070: 1.02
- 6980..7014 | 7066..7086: 1.03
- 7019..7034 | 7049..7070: 0.95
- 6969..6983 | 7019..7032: 1.07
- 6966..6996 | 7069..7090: 1.01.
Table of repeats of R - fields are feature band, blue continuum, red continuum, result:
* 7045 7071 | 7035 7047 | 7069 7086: 0.035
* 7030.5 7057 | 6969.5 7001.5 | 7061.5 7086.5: -0.062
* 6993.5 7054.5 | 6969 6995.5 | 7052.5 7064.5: -0.050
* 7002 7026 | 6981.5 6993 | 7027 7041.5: -0.004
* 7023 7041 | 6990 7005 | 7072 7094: -0.039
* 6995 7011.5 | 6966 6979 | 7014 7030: 0.029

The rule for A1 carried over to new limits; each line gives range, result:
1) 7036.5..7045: 4.52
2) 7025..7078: 4.04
